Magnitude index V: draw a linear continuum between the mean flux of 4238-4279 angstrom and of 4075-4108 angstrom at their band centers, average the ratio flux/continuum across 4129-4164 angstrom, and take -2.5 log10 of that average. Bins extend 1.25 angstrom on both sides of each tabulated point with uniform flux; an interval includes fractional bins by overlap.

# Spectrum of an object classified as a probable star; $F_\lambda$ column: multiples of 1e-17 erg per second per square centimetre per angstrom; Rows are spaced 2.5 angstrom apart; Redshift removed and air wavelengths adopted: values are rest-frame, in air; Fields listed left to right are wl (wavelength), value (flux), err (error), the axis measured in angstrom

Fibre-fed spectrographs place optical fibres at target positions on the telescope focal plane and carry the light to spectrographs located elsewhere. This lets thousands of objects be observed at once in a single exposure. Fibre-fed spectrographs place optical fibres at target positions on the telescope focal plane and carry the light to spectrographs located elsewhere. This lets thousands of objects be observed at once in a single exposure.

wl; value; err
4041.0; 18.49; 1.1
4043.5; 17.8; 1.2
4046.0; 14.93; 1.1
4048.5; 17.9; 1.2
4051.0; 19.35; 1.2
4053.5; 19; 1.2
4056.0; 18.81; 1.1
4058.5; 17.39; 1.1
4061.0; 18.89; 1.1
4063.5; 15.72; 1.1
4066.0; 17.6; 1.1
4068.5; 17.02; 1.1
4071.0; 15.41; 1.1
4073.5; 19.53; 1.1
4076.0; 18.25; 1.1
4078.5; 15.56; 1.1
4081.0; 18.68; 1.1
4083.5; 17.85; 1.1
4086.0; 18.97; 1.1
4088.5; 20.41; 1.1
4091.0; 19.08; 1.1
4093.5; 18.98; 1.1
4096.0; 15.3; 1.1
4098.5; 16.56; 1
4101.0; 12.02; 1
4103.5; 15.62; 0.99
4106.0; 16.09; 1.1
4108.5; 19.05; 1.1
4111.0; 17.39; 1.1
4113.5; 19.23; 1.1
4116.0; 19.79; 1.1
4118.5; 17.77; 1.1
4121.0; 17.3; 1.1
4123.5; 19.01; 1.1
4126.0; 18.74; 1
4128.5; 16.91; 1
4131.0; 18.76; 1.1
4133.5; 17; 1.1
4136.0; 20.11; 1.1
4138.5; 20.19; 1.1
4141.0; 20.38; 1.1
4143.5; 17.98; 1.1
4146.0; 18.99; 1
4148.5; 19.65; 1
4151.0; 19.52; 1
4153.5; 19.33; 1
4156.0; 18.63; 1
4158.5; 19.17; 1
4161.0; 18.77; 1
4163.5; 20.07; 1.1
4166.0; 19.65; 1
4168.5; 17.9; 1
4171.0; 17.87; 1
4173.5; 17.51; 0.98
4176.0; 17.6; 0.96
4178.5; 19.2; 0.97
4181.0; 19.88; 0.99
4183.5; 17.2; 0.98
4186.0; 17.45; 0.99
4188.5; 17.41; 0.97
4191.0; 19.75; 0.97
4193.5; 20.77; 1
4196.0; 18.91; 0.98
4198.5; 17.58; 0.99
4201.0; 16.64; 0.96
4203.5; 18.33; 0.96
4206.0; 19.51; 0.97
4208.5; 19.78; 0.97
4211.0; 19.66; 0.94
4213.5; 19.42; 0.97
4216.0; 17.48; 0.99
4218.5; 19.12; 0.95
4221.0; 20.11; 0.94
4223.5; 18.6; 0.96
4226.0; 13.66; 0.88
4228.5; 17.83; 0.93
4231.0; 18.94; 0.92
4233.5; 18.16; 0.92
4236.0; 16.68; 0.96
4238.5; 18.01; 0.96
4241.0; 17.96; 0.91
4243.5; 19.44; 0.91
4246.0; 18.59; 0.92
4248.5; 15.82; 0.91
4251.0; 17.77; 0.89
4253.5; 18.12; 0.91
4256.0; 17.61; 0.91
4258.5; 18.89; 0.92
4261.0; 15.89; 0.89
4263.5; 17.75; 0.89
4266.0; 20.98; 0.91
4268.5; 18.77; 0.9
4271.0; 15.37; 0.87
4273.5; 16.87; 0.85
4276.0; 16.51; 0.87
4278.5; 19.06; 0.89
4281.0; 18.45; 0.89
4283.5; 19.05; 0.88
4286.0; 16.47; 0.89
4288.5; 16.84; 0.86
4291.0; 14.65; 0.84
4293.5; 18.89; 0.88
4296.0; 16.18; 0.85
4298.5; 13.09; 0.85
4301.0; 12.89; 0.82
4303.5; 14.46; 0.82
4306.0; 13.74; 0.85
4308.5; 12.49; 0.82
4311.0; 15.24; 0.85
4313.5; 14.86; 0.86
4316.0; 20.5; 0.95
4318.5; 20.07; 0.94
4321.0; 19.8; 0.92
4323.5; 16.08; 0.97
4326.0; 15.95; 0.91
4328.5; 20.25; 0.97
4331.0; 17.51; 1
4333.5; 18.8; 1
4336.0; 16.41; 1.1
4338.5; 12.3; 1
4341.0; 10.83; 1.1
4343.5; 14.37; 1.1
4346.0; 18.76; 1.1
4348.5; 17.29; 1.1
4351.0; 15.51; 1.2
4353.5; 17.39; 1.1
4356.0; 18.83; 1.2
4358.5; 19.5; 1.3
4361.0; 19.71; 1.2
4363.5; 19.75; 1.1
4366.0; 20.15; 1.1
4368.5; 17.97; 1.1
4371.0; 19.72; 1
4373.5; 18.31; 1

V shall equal -0.10 mag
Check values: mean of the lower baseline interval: 17.2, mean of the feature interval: 19.1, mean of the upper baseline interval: 17.8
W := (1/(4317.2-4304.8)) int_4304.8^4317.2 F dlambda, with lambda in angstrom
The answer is 15.4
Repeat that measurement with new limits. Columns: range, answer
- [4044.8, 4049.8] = 16.5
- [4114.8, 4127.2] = 18.5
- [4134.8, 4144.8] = 19.7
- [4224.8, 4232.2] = 16.8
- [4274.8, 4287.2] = 17.9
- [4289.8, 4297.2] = 16.6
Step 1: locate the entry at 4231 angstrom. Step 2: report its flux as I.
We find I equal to 18.94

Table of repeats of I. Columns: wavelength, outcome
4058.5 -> 17.39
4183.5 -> 17.2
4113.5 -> 19.23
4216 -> 17.48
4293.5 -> 18.89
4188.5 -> 17.41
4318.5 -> 20.07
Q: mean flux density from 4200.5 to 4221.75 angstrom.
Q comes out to 18.9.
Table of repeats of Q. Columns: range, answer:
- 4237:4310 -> 16.9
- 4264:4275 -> 17.9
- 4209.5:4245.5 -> 18.2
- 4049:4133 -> 17.8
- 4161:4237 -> 18.4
